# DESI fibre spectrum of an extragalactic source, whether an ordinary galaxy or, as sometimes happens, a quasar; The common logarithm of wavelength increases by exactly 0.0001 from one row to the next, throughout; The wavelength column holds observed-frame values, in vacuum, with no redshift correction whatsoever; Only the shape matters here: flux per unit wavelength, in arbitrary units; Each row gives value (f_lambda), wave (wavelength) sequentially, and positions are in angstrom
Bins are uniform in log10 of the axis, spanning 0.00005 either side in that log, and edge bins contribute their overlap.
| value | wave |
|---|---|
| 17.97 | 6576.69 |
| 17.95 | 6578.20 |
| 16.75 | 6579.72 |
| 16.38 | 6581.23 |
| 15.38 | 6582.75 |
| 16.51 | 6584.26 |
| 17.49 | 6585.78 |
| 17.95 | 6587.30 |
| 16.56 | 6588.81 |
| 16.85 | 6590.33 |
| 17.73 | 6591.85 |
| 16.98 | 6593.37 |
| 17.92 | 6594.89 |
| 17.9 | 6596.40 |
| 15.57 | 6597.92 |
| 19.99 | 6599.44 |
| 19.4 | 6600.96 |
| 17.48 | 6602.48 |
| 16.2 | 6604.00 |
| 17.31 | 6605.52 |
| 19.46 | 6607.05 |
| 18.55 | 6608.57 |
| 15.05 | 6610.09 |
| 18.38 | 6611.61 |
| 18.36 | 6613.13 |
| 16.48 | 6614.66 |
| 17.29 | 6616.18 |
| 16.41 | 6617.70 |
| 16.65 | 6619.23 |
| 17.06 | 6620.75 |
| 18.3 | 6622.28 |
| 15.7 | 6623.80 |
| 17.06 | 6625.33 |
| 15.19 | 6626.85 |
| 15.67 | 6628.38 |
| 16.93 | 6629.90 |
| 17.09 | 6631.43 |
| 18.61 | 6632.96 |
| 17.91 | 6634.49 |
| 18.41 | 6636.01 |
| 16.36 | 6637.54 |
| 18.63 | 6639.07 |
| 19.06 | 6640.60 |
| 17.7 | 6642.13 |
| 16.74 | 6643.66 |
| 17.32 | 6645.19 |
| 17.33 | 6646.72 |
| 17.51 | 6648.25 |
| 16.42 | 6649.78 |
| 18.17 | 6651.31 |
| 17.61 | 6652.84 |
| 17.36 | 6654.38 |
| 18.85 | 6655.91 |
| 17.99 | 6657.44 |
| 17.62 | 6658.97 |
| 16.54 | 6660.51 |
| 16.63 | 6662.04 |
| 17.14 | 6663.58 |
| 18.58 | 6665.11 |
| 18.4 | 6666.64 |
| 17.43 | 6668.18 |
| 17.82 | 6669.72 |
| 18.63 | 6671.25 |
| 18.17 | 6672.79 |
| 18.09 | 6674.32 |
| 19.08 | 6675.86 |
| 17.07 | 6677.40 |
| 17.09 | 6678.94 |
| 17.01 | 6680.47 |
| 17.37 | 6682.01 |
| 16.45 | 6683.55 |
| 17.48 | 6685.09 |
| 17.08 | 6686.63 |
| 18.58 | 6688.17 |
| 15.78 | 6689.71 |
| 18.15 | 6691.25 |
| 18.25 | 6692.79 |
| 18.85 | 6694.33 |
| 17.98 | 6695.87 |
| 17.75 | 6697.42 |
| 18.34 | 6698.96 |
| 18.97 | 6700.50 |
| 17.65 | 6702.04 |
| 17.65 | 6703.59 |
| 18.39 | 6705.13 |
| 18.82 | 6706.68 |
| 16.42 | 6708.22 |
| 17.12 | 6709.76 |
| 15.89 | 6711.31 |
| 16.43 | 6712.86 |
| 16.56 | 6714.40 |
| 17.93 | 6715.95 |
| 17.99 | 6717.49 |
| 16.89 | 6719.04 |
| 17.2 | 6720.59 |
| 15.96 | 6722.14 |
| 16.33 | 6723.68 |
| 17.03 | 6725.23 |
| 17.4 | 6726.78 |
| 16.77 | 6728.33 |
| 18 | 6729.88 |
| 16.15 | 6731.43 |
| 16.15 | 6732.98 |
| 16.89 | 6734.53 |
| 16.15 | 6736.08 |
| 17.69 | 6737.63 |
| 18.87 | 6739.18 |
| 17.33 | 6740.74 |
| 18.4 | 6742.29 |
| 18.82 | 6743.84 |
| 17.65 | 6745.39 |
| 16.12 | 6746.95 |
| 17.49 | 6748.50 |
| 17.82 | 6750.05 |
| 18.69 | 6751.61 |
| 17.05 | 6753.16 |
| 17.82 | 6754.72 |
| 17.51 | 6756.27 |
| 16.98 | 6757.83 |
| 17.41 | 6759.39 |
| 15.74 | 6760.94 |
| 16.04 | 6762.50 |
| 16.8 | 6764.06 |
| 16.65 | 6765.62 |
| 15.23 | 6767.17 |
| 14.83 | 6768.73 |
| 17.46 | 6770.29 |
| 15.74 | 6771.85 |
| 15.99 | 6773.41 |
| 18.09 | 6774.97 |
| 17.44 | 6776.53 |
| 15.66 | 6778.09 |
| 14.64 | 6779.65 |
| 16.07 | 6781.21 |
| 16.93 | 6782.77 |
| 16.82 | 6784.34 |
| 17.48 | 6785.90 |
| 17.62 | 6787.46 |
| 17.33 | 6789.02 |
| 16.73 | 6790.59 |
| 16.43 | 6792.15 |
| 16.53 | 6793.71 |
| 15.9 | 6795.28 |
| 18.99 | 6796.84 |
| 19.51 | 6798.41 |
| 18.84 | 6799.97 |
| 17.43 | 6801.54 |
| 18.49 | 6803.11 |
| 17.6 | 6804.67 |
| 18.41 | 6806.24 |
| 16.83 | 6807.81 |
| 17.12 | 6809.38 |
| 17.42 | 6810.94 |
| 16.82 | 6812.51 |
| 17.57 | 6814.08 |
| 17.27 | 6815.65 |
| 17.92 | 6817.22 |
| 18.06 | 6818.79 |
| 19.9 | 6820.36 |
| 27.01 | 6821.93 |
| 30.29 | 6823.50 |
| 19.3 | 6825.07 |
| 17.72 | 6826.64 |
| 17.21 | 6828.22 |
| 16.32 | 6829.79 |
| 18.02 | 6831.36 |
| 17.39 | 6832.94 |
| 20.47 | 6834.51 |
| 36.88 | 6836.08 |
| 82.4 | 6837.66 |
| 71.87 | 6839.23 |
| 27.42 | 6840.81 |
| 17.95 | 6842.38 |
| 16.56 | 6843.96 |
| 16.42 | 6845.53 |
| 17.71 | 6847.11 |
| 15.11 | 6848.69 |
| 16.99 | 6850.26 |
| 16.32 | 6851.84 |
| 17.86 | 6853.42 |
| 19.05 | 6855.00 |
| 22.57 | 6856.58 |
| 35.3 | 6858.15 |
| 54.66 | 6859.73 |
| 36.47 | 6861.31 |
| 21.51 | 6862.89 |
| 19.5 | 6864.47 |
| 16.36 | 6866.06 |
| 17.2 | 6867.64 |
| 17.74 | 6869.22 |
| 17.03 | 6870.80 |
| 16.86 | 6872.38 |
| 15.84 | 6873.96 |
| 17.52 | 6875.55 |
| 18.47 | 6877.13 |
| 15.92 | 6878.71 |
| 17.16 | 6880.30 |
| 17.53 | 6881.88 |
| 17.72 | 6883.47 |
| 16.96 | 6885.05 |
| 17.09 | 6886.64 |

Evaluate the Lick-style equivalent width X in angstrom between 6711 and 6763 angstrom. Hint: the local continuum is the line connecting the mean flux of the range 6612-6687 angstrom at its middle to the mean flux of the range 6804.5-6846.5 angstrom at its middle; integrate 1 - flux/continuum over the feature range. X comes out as 8.9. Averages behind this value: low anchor 17.4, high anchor 24.1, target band 17.2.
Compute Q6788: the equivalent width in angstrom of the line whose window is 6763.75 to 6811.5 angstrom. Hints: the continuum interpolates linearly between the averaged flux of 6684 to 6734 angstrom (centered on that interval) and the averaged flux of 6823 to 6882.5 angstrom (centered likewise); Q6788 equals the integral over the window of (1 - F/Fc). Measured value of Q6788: 8.93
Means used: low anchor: 17.4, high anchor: 23.8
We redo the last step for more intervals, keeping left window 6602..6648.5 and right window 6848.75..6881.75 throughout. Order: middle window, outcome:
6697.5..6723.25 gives 1.8 angstrom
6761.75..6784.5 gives 4.0 angstrom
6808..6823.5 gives 0.9 angstrom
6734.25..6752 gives 1.5 angstrom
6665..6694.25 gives 0.8 angstrom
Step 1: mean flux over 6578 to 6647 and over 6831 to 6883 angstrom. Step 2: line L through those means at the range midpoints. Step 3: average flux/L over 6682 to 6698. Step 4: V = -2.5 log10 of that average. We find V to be 0.11 mag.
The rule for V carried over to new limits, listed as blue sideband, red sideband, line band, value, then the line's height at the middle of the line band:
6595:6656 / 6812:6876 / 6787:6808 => 0.26 mag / 22.4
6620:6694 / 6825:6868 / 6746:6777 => 0.30 mag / 22.2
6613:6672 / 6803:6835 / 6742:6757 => 0.04 mag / 18.3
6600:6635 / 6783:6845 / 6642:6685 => 0.05 mag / 18.4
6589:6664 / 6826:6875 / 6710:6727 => 0.21 mag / 20.5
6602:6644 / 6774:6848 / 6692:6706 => 0.04 mag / 18.8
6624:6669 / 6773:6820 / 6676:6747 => 0.00 mag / 17.4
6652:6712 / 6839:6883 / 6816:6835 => 0.06 mag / 21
